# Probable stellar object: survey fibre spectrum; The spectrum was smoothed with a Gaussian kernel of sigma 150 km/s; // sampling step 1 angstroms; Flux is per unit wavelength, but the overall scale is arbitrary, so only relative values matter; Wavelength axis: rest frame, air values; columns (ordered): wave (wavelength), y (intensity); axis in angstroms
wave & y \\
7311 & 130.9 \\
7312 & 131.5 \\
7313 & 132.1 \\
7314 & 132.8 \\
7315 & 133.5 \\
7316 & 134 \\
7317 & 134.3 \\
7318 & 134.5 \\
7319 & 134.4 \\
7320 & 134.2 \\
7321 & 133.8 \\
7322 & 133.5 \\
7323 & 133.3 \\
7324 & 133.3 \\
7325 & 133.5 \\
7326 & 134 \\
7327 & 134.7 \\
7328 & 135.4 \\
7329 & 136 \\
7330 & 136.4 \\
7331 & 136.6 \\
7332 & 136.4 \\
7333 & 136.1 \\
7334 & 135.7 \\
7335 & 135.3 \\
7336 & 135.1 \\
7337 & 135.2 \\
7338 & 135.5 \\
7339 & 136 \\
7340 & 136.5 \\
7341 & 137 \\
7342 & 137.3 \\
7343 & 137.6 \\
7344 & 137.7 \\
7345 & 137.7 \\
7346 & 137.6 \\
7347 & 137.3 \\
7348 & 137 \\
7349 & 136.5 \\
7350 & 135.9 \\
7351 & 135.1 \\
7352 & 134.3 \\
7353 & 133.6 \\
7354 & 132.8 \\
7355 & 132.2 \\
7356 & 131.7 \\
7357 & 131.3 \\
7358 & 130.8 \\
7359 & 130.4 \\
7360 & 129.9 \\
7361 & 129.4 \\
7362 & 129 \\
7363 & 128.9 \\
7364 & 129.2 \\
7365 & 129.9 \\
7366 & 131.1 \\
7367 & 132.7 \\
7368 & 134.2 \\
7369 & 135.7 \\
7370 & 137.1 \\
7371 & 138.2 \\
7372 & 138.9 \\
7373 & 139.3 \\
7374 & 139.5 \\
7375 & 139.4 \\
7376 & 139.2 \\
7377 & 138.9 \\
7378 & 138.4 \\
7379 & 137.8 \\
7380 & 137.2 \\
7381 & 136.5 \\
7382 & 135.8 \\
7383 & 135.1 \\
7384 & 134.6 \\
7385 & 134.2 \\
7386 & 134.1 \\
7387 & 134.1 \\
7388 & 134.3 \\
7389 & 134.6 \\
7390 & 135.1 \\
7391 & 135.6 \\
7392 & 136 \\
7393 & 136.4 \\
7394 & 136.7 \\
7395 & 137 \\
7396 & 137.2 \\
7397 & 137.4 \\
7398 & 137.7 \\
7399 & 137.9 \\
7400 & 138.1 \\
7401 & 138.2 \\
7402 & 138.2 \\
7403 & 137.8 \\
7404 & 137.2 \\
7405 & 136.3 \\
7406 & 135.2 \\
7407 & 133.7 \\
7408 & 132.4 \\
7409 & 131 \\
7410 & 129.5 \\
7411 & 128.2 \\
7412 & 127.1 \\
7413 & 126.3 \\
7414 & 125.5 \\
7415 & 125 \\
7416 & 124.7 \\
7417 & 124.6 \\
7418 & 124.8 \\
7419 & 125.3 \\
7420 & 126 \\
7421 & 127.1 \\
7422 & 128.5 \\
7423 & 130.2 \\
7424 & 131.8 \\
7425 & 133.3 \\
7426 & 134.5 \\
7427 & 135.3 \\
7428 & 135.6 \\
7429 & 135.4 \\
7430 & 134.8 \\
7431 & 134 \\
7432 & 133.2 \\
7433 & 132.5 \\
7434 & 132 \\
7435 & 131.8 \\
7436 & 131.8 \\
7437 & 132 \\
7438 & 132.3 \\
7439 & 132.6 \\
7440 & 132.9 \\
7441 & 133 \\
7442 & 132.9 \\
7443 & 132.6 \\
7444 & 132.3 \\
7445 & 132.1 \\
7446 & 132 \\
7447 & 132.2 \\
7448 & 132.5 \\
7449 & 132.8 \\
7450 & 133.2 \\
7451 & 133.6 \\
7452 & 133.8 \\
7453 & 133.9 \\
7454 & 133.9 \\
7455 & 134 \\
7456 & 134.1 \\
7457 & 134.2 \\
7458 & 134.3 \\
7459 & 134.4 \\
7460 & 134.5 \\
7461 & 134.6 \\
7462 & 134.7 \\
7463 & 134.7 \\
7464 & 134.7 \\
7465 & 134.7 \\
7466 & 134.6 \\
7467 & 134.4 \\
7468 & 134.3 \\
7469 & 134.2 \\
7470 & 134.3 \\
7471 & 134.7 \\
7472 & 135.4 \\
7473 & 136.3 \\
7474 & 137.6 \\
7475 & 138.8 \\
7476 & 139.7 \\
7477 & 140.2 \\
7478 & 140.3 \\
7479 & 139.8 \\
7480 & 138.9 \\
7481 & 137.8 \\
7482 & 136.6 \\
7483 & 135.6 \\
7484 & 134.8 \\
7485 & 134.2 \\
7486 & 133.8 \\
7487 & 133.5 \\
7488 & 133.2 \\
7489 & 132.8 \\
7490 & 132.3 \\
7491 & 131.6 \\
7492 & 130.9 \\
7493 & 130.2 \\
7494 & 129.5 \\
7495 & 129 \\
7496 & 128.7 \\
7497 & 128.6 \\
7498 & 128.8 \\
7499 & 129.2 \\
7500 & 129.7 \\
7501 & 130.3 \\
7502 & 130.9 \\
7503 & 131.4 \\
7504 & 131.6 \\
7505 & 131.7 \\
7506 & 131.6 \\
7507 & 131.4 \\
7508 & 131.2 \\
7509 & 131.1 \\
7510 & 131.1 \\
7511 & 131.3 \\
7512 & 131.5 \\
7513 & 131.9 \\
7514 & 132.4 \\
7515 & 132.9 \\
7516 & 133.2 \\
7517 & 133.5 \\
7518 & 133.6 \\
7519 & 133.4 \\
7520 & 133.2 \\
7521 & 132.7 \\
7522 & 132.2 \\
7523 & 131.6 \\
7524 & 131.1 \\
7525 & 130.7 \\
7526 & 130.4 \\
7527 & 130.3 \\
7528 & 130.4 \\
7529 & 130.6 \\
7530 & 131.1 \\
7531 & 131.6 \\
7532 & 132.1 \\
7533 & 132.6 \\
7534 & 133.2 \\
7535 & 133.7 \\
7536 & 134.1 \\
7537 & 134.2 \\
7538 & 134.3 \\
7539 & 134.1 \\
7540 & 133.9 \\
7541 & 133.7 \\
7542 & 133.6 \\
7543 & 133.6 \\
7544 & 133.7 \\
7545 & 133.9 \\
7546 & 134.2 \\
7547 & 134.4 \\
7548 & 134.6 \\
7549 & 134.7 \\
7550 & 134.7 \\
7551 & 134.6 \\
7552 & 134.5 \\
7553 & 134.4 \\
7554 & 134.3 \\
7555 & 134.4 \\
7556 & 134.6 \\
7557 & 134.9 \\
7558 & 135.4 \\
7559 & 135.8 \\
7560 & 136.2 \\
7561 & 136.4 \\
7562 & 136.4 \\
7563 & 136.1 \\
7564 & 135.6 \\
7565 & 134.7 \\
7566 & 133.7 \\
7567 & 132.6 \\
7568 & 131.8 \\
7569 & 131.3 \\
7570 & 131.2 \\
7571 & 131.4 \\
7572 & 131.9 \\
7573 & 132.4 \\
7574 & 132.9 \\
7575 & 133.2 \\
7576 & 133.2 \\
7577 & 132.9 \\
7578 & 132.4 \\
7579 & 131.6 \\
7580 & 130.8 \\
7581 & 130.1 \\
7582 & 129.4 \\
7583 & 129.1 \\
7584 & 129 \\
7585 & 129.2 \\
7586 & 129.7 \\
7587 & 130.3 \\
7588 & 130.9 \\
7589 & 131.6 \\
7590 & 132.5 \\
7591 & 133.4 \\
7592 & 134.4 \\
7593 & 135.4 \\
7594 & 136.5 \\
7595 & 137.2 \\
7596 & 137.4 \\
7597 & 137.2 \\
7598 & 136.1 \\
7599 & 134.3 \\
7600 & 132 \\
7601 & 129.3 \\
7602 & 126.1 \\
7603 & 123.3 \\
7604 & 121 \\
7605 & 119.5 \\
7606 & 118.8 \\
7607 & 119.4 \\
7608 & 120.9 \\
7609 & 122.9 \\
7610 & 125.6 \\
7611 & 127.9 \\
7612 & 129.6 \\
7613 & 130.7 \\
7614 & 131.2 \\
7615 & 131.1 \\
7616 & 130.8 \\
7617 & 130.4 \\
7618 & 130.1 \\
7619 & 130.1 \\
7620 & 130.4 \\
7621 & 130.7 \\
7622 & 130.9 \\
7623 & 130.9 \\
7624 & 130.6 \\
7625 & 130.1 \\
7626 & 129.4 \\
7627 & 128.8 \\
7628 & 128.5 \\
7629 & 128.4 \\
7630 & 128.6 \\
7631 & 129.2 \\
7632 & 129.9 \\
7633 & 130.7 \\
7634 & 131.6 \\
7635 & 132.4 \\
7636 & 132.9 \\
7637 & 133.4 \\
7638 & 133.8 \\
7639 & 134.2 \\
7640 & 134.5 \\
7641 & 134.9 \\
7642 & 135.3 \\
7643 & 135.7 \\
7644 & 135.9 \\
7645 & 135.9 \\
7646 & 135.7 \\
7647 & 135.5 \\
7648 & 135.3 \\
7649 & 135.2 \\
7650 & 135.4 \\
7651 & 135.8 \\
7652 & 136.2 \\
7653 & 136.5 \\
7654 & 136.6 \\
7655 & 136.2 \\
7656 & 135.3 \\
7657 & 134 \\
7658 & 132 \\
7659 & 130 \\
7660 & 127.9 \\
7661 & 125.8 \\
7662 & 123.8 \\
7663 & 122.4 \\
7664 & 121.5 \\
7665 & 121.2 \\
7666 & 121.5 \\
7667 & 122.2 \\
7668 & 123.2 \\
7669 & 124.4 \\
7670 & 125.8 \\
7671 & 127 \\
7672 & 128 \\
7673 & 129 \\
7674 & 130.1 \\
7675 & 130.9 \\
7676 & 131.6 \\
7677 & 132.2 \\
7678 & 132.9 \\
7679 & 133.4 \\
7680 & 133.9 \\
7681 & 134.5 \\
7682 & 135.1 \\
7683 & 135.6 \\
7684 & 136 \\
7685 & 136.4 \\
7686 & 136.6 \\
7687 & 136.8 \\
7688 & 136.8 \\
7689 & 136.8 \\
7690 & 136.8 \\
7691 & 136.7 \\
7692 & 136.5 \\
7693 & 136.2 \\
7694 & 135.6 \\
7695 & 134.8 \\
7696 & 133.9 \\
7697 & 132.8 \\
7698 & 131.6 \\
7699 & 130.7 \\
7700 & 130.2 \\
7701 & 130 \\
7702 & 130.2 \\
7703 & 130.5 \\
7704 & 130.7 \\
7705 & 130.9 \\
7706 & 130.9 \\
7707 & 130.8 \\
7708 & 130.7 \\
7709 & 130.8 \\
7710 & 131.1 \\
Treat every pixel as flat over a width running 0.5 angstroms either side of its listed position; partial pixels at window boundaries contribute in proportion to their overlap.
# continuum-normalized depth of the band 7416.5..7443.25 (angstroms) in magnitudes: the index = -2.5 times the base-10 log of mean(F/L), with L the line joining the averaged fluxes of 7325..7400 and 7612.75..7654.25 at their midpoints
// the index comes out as 0.03 mag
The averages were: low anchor 135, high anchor 132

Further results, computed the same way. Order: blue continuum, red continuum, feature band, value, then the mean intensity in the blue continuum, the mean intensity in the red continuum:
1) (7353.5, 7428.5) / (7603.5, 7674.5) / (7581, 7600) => -0.02 mag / 133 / 130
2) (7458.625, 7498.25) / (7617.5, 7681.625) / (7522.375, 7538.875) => 0.01 mag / 134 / 131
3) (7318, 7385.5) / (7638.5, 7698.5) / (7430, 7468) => 0.01 mag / 135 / 132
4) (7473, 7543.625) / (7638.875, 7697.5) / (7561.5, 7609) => 0.01 mag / 133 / 132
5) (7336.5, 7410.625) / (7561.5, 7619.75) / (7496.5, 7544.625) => 0.00 mag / 135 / 131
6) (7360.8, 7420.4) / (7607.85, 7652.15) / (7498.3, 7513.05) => 0.01 mag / 134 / 132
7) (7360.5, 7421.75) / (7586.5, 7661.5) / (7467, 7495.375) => -0.02 mag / 134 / 131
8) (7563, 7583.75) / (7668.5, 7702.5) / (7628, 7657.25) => -0.01 mag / 132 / 133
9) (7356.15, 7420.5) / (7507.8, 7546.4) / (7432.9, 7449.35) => 0.01 mag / 134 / 133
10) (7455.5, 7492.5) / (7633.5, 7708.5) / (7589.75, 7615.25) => 0.03 mag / 135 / 132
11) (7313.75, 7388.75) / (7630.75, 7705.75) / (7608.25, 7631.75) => 0.03 mag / 135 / 132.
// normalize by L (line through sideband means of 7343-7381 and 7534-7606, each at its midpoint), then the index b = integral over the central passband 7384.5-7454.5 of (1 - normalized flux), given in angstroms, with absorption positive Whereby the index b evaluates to 0.75 angstroms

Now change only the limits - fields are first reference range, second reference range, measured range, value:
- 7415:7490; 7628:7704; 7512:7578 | -0.2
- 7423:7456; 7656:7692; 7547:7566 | -0.5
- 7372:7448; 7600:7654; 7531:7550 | -0.3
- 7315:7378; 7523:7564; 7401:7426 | 0.8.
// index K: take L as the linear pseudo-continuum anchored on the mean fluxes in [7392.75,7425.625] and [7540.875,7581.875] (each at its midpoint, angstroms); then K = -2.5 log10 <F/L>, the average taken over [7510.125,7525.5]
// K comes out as 0.01 mag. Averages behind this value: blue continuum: 132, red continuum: 134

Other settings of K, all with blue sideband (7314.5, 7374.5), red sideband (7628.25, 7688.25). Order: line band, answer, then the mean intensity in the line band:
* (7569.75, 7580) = 0.002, 132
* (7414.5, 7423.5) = 0.064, 126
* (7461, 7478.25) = -0.021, 136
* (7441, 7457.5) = 0.004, 133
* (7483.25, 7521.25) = 0.012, 132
